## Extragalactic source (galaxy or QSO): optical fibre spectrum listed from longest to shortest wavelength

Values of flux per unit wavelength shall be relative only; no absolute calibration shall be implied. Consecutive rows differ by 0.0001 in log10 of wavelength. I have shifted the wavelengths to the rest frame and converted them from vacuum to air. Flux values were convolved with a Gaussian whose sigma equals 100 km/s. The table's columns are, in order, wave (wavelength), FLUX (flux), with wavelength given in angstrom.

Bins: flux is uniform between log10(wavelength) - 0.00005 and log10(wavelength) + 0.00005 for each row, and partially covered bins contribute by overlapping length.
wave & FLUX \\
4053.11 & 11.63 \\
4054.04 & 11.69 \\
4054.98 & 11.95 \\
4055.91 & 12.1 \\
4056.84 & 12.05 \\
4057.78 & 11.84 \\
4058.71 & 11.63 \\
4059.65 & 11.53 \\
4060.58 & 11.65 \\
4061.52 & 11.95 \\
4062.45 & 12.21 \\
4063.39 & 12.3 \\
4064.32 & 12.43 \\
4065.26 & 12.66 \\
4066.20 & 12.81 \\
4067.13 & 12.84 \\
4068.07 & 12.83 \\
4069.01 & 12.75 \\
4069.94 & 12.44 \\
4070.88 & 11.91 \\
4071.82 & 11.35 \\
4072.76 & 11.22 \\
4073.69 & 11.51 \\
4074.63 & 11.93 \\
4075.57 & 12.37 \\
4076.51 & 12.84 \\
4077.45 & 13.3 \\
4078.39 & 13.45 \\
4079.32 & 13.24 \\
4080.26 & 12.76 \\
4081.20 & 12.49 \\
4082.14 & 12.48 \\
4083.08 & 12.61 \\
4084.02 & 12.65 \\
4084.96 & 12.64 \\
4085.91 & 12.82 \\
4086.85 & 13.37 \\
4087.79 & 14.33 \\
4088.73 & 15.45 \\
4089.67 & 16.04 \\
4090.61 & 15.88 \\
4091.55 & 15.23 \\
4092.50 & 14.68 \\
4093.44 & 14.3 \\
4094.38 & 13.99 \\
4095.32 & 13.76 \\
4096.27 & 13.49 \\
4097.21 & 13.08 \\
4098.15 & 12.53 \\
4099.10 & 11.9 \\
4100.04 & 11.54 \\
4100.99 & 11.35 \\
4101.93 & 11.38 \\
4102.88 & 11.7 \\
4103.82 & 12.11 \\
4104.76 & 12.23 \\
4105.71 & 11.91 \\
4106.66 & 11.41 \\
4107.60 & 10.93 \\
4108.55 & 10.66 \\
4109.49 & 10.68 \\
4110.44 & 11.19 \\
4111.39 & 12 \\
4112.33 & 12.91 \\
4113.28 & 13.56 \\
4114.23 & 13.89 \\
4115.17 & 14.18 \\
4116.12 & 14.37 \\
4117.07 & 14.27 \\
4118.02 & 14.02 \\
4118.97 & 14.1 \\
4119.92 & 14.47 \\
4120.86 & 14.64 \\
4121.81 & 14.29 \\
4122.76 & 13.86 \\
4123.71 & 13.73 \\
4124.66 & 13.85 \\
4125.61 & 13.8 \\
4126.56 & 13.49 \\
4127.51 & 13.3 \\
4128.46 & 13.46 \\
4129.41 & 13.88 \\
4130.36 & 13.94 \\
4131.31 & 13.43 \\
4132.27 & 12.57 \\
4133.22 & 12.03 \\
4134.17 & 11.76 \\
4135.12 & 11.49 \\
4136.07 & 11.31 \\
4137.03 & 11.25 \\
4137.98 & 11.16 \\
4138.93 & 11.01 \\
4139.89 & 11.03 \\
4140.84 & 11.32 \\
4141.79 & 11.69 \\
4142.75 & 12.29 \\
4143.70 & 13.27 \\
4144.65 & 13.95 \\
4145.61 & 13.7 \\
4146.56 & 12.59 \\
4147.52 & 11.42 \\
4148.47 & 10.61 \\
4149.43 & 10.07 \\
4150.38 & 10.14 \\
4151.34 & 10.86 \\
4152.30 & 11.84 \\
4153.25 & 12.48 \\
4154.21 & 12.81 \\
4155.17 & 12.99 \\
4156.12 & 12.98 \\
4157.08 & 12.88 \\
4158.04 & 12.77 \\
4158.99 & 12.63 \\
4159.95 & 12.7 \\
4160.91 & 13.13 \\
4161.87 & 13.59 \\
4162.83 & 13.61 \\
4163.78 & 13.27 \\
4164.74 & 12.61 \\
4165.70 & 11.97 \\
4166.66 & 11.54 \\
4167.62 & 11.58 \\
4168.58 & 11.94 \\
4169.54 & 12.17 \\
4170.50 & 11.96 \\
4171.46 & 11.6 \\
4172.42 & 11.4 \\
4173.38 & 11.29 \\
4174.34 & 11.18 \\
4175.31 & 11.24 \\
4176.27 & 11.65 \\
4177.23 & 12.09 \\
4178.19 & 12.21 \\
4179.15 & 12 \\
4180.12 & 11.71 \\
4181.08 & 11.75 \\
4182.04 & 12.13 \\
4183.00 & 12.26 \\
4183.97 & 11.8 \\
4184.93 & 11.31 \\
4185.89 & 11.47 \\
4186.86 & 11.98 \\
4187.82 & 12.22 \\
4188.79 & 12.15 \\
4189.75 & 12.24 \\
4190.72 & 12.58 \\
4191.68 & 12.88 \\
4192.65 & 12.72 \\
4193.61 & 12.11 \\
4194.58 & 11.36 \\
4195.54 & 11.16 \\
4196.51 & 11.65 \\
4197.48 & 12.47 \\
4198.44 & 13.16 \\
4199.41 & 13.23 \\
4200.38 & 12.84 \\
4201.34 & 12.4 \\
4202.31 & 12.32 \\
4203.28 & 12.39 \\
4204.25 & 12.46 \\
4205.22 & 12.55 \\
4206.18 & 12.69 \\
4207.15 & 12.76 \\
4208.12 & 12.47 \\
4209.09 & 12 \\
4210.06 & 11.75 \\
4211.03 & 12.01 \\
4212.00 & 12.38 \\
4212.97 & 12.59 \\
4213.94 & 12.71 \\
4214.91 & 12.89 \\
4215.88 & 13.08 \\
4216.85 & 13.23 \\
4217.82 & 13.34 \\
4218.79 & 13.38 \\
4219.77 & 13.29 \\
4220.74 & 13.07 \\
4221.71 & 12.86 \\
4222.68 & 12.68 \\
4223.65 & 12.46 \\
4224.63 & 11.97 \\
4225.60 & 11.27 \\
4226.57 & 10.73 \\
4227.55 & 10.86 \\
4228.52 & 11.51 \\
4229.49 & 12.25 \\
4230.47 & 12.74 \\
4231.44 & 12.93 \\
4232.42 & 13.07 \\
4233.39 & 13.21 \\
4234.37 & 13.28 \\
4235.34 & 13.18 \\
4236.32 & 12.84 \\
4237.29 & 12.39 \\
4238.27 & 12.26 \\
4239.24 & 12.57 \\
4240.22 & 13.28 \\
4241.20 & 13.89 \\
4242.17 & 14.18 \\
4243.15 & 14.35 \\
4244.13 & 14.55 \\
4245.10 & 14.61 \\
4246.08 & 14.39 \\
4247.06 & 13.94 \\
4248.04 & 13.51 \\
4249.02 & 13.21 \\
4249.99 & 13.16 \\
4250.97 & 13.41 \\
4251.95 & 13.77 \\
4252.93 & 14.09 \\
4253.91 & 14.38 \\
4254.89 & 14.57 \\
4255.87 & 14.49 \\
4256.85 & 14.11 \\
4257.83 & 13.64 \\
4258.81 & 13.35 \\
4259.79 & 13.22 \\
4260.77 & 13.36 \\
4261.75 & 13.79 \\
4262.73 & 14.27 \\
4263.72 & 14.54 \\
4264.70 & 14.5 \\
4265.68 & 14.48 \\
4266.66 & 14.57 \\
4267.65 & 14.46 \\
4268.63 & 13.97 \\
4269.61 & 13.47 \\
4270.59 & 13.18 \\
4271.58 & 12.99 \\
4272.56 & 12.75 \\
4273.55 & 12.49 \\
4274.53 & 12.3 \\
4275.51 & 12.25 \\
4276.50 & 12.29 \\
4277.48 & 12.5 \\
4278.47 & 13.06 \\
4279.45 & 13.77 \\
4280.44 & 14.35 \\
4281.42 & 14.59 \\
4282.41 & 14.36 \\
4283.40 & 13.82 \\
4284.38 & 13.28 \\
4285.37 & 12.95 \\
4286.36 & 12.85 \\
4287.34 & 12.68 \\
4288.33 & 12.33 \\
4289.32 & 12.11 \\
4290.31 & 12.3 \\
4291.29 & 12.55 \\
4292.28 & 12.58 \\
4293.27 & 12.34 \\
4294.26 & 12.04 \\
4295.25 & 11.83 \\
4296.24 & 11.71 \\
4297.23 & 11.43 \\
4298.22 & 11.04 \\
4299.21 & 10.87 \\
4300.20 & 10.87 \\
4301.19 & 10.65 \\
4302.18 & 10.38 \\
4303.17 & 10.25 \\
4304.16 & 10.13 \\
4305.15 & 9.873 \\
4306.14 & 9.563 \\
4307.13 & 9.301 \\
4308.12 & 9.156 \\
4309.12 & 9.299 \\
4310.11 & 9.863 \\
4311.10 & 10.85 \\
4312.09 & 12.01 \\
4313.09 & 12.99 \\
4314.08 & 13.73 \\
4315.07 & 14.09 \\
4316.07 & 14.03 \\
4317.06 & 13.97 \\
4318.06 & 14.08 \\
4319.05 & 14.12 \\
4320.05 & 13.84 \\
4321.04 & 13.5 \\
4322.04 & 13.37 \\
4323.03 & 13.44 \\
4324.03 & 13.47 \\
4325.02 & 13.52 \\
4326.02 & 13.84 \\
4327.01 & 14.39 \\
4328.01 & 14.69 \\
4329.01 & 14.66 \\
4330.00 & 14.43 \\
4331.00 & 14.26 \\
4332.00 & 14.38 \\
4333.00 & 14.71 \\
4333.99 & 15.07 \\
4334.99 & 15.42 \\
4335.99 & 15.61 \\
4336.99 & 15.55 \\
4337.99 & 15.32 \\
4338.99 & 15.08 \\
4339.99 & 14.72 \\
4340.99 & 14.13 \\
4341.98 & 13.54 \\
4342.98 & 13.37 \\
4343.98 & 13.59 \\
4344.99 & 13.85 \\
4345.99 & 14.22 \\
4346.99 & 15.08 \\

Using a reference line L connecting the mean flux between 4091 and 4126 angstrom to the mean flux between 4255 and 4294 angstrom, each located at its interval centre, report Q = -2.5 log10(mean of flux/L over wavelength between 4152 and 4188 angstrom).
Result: 0.083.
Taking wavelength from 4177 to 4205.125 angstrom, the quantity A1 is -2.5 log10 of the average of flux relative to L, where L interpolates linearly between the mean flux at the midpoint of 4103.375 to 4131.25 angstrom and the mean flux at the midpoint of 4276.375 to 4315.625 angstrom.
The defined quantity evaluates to 0.04 mag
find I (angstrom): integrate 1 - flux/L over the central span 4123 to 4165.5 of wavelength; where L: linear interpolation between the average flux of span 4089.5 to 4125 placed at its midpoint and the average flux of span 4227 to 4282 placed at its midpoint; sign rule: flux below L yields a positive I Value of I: 2.4 angstrom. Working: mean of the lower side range 13.1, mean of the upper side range 13.4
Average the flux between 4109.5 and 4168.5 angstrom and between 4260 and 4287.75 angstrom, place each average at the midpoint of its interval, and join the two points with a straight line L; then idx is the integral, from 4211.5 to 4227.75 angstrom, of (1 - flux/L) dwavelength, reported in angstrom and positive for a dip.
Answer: 0.8 angstrom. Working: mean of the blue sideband 12.7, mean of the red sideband 13.5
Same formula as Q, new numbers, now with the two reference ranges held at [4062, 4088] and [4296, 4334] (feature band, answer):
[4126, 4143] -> 0.025 mag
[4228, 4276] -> -0.087 mag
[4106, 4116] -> 0.029 mag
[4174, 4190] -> 0.059 mag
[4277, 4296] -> -0.042 mag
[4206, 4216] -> 0.004 mag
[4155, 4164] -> -0.046 mag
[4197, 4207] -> -0.014 mag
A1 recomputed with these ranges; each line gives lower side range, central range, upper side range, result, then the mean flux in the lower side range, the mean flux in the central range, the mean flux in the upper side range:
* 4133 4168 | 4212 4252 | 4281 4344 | -0.04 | 12.1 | 13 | 12.9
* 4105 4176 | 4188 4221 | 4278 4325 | -0.01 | 12.5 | 12.5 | 12.3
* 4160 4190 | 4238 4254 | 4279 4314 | -0.16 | 12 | 13.7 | 11.8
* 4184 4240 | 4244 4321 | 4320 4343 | 0.06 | 12.4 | 12.8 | 14.4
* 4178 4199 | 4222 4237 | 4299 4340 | 0.00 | 12.1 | 12.3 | 12.9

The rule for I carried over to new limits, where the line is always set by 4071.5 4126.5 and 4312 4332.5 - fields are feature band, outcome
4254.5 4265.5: -0.28 angstrom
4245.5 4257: -0.25 angstrom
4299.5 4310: 2.93 angstrom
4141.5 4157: 1.30 angstrom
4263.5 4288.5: 0.53 angstrom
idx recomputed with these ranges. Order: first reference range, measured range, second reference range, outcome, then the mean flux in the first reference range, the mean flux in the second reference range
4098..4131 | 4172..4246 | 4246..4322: 2.2 angstrom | 12.9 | 12.8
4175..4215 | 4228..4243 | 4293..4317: -1.4 angstrom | 12.2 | 11.2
